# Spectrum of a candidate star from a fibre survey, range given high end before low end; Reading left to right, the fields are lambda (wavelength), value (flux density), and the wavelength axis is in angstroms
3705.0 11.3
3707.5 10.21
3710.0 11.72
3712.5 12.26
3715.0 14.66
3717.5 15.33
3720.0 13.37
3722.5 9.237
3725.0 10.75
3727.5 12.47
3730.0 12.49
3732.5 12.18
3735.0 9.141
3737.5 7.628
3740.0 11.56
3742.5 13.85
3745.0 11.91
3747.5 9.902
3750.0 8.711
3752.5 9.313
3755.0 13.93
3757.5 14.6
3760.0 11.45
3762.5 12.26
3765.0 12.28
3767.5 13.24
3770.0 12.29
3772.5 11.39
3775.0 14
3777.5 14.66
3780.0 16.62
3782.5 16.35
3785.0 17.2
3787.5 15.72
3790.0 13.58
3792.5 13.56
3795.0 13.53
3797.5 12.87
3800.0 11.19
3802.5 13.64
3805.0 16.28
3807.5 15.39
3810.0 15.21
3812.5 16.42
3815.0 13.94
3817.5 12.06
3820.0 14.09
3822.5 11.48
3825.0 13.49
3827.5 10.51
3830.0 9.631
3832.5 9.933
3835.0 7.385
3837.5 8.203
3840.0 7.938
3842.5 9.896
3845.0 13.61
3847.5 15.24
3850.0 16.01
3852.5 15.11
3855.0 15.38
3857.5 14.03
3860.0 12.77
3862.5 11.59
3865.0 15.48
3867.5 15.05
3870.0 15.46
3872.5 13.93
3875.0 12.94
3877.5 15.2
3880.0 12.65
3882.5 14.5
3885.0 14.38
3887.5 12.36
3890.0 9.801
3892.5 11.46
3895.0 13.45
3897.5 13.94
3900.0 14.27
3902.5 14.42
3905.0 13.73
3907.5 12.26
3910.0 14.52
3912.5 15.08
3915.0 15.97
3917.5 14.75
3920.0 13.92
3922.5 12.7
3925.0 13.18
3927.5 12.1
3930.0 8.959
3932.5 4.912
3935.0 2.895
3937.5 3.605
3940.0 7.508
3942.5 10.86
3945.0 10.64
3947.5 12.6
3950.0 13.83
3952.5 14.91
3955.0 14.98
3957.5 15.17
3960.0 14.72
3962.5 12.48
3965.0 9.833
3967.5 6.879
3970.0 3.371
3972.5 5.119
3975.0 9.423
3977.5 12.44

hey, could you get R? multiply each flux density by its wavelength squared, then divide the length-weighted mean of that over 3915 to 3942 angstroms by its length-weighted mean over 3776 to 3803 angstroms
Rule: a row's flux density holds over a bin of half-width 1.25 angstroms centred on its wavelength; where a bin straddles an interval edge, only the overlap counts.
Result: 0.7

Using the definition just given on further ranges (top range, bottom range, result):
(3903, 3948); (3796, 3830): 0.88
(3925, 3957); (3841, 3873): 0.75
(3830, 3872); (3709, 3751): 1.16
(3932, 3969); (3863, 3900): 0.80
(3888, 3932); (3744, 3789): 1.07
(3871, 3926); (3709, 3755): 1.29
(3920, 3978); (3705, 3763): 0.98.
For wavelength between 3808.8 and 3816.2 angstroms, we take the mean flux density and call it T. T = 15.2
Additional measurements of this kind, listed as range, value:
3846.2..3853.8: 15.4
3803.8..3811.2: 15.6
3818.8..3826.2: 13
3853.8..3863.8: 13.4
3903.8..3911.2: 13.5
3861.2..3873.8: 14.3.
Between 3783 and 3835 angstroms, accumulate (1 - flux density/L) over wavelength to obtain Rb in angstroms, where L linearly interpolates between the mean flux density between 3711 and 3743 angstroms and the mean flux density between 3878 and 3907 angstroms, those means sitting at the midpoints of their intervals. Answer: -3.6 angstroms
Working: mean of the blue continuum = 11.9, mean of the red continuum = 13.2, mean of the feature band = 13.4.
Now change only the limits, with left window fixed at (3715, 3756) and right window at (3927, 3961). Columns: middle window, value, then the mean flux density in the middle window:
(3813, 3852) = -2.57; 11.7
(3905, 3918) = -4.64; 14.4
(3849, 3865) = -4.90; 14.2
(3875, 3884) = -2.65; 14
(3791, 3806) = -3.11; 13.5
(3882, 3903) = -4.63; 13.1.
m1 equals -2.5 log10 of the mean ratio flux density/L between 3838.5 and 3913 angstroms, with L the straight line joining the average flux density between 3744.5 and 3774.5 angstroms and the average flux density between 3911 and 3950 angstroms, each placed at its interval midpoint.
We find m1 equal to -0.213 mag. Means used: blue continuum 11.8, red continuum 10.8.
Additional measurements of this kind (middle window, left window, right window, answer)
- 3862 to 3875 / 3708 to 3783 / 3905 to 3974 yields -0.24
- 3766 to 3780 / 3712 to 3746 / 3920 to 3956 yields -0.16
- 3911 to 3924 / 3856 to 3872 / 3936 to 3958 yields -0.17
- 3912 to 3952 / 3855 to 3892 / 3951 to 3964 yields 0.29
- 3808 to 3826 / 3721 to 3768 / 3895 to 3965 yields -0.19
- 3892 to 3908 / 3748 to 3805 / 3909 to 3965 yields -0.12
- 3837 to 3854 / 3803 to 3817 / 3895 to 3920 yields 0.18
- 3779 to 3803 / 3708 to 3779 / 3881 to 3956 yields -0.20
